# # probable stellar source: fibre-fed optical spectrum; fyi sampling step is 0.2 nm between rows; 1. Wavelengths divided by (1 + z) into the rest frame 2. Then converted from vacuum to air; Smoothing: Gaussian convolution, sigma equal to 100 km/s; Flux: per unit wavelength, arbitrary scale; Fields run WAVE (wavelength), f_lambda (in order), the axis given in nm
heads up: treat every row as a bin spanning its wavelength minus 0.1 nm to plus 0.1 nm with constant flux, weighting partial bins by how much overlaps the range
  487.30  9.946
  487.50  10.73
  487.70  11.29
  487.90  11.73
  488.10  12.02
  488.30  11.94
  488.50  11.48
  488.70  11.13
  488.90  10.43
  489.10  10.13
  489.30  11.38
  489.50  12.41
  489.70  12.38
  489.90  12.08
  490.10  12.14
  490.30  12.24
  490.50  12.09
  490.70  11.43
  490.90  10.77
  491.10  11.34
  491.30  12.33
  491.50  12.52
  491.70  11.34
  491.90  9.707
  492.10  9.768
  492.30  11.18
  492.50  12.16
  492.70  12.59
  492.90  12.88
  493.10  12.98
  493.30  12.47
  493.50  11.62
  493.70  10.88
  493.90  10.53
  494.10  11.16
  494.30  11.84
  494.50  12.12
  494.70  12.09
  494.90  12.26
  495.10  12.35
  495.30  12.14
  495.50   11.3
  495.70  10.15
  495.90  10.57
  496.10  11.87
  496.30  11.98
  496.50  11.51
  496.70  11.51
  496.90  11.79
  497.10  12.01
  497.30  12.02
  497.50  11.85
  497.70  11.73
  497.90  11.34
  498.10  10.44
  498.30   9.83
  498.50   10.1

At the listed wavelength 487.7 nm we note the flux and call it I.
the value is 11.29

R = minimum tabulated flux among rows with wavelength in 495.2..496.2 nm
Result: 10.15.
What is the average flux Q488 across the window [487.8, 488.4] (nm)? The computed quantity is 11.9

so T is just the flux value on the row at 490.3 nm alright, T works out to 12.24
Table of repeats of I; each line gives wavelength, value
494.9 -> 12.26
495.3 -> 12.14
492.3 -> 11.18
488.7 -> 11.13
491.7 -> 11.34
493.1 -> 12.98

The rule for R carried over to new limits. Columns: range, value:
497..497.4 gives 12.01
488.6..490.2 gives 10.13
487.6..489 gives 10.43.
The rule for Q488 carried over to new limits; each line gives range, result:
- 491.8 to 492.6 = 10.7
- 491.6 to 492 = 10.5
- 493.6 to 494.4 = 11.1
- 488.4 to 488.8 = 11.3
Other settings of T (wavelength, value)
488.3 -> 11.94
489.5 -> 12.41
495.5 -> 11.3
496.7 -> 11.51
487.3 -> 9.946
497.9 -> 11.34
